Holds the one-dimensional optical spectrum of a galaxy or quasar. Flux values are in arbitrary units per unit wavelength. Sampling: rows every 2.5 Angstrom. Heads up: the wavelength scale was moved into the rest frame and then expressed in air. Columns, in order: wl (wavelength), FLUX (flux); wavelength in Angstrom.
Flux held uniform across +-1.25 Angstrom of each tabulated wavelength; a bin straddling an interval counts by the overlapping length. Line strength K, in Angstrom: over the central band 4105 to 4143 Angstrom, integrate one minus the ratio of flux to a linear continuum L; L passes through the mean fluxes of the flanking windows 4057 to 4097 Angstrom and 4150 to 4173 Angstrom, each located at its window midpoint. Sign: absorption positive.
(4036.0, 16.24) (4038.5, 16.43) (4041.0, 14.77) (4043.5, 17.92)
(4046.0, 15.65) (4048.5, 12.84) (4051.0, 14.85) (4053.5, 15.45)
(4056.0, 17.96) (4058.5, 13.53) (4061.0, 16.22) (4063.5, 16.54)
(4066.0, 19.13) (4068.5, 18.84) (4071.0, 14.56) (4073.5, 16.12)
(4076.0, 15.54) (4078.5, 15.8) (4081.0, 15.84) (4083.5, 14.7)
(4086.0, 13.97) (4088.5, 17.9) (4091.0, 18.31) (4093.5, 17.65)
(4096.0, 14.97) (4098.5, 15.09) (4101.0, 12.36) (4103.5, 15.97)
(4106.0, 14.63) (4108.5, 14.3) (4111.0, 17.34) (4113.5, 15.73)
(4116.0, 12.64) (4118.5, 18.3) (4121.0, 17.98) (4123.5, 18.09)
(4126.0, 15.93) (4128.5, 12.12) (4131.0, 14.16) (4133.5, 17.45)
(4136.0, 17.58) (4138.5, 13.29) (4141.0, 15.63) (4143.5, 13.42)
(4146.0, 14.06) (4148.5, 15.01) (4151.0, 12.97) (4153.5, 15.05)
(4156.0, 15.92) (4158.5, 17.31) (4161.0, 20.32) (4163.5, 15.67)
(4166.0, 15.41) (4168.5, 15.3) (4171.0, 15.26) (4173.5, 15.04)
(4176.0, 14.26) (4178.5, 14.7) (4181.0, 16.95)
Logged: 1.0 Angstrom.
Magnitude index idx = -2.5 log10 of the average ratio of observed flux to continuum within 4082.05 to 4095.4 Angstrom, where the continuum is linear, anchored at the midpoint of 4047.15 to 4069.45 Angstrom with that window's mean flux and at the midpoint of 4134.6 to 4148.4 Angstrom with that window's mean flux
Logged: -0.05 mag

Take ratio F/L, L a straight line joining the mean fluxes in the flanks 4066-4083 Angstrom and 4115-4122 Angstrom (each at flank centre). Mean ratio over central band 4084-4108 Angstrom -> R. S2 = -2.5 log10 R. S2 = 0.05 mag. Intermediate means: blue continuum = 16.3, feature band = 15.6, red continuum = 16.4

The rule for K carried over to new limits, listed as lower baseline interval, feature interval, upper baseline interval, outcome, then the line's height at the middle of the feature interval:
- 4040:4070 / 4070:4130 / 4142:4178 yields 0.5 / 15.8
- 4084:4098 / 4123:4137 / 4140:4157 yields -0.6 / 15.1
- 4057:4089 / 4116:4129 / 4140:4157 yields -1.1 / 15.1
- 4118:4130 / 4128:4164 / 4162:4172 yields 1.2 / 15.9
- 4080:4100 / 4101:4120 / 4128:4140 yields 0.3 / 15.6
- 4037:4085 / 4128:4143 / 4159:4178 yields 0.8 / 15.9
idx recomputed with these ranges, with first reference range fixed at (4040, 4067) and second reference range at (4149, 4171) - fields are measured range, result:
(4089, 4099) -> -0.05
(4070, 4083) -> 0.02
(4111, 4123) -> -0.03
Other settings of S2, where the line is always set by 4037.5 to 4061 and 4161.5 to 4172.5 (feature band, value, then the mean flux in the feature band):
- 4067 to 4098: -0.04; 16.2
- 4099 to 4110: 0.09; 14.4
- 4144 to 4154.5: 0.11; 14.2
